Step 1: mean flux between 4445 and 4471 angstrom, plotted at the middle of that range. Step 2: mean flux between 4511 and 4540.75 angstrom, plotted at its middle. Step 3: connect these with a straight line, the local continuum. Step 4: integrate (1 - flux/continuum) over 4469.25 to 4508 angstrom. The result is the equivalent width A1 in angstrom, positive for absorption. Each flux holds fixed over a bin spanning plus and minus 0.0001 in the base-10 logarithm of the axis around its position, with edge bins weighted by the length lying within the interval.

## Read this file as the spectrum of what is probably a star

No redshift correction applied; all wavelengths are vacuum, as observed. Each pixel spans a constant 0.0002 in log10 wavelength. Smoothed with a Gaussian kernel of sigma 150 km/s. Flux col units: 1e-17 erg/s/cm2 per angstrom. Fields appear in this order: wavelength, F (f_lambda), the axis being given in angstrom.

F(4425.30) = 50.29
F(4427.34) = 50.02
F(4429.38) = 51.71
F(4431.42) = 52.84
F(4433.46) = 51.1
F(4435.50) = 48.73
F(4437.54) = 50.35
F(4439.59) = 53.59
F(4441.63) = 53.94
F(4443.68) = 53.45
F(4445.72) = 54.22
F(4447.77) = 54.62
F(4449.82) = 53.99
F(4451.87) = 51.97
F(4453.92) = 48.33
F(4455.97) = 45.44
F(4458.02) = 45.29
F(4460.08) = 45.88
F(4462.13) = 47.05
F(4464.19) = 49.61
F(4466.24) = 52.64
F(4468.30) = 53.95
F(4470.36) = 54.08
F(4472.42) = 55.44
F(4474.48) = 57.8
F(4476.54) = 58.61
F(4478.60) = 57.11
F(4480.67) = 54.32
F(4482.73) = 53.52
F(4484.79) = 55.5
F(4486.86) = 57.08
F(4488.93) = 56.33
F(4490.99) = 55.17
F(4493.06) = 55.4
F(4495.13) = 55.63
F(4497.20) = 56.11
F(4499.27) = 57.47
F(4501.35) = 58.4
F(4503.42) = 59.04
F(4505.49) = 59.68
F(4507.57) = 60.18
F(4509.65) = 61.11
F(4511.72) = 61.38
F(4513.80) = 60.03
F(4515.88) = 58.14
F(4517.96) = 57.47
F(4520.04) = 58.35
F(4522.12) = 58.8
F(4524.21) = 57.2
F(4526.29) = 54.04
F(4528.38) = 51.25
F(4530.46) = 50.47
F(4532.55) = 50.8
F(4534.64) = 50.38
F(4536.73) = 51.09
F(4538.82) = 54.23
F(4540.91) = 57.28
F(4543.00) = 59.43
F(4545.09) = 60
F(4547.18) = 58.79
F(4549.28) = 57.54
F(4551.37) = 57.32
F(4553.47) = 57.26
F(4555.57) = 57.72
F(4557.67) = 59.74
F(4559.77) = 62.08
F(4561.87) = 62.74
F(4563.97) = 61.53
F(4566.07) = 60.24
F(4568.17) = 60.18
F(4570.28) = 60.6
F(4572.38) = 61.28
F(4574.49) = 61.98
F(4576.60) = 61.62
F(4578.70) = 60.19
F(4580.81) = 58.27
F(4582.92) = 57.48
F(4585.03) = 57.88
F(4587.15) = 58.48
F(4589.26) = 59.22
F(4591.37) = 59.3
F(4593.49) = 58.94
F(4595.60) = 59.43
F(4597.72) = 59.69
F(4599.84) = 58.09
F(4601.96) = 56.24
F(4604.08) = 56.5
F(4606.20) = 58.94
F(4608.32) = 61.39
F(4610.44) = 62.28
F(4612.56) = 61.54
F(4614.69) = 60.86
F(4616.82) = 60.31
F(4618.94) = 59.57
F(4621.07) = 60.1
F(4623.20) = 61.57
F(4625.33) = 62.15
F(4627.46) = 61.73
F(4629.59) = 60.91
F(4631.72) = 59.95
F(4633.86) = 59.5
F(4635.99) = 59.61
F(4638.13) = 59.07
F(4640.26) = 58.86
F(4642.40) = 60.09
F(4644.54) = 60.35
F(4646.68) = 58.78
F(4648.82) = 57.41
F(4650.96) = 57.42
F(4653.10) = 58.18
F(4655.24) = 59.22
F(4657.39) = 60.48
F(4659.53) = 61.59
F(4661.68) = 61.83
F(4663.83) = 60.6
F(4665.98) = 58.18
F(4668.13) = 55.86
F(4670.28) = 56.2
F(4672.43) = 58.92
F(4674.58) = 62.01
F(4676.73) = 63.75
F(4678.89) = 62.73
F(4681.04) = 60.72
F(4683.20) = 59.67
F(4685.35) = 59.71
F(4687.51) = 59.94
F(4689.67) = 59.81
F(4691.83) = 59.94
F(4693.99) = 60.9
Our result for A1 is -3.0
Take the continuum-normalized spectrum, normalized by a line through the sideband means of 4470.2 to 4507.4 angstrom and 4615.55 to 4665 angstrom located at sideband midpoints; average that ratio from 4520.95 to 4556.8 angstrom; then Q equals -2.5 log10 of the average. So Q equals 0.04 mag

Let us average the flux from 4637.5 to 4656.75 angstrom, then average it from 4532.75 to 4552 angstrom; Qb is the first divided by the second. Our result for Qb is 1.1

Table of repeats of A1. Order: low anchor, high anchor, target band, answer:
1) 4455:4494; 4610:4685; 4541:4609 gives -2.6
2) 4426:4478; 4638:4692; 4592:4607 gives -0.3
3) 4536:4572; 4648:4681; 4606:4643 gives -0.7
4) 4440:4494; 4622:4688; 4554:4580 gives -1.8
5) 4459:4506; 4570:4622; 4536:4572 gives -0.6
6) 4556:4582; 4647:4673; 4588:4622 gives 0.3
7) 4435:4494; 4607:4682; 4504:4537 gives -0.8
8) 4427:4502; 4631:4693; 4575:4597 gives -0.8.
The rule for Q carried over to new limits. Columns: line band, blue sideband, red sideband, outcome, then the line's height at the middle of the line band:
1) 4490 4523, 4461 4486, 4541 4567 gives -0.037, 56.3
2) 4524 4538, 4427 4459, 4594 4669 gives 0.067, 55.2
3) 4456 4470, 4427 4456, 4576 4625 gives 0.083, 52.9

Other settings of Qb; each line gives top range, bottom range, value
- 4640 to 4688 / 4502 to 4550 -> 1.05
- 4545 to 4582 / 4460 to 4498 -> 1.10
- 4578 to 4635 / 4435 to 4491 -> 1.13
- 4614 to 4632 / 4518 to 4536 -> 1.13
